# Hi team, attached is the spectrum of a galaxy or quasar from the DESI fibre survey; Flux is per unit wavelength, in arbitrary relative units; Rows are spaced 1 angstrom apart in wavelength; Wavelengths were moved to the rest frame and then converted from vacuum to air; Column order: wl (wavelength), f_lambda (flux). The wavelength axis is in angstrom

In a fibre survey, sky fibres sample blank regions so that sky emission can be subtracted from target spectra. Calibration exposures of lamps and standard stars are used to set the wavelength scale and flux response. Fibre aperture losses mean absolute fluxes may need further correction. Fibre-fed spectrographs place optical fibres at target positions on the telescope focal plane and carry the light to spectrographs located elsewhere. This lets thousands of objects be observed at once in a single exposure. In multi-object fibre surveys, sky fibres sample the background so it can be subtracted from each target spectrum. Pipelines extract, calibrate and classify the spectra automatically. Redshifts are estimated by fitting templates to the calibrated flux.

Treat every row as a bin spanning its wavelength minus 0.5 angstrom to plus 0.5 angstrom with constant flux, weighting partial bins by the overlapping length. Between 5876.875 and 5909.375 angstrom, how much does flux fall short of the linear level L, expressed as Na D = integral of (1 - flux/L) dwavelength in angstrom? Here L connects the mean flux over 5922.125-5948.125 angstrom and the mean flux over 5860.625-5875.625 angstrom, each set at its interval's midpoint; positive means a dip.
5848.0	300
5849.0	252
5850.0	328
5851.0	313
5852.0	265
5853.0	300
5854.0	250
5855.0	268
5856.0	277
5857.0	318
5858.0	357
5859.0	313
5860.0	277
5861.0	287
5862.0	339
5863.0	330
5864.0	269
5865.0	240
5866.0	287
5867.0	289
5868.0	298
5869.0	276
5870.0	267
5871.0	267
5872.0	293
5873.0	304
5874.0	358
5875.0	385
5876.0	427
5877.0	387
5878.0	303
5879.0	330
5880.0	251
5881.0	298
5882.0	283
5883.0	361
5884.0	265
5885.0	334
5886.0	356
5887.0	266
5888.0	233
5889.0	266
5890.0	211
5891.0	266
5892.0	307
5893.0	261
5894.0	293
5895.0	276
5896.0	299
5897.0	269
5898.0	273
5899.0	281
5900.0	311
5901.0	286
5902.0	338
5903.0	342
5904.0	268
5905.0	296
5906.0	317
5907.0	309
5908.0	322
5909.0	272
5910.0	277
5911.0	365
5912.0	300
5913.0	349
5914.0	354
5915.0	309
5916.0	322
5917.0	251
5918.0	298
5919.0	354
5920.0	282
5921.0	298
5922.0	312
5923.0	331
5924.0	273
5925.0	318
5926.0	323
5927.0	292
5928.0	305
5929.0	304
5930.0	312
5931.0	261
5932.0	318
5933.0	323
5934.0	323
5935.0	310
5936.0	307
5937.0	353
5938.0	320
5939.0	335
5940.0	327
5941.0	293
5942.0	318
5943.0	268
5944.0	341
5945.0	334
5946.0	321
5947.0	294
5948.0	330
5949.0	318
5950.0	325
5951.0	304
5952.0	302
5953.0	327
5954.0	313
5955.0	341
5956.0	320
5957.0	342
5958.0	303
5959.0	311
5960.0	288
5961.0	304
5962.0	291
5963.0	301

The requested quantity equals 1.2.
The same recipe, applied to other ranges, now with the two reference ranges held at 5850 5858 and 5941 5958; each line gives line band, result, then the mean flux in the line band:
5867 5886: -1.2 angstrom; 316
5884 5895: 0.8 angstrom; 278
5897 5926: 0.0 angstrom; 307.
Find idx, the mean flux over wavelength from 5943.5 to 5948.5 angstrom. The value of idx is 324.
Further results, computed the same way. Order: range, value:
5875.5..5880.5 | 340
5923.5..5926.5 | 305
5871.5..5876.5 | 353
